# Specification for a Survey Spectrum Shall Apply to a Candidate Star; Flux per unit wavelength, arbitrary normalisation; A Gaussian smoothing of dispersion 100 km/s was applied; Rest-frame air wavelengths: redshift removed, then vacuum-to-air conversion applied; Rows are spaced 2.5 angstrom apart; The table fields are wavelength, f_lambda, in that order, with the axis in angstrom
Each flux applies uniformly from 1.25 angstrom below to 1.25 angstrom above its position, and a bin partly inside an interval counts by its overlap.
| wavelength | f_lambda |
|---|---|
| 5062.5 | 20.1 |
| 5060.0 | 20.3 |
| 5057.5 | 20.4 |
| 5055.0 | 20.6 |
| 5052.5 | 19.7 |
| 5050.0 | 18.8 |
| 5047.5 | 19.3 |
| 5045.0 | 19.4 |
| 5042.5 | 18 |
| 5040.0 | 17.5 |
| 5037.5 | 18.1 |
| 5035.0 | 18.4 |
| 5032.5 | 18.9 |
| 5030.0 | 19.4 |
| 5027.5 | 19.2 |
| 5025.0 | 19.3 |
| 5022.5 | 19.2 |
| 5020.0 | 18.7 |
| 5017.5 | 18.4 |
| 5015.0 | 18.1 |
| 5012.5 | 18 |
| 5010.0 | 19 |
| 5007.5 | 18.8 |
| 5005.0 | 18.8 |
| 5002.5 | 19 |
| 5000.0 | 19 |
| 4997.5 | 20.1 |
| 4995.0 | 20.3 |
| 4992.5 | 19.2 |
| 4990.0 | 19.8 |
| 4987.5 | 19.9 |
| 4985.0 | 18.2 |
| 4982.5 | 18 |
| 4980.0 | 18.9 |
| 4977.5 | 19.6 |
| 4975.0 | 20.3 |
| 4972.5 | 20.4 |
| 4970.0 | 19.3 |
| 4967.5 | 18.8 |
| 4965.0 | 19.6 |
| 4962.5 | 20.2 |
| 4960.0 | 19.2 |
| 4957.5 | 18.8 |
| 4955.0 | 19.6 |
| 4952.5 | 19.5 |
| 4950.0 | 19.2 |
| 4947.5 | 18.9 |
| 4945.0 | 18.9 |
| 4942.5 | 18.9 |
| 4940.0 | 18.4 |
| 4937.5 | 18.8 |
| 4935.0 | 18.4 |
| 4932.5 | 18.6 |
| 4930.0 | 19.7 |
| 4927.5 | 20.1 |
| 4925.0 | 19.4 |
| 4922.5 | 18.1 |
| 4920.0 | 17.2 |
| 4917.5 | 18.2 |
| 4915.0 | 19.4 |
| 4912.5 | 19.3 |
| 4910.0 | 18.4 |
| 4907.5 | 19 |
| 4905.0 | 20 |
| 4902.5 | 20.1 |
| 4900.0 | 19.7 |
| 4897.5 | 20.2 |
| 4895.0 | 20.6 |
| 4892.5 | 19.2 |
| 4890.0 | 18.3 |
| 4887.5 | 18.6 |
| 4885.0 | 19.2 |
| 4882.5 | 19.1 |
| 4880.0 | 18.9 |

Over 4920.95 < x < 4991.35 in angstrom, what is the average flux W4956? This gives 19.2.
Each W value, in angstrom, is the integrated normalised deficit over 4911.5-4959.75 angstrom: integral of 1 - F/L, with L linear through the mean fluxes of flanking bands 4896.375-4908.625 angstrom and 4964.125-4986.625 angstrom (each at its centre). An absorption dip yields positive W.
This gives 1.5 angstrom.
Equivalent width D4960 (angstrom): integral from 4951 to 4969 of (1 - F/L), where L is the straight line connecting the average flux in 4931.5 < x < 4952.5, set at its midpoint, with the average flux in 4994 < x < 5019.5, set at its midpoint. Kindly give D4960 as -0.52 angstrom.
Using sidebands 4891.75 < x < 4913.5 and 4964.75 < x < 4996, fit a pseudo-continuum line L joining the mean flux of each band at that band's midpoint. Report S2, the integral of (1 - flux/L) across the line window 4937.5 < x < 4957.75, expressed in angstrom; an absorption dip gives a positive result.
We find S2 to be 0.5 angstrom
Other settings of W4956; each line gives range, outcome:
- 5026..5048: 18.7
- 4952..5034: 19.2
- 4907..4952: 18.8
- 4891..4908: 19.8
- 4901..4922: 18.9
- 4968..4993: 19.3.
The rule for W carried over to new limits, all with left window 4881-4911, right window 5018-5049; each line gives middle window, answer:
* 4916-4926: 0.5 angstrom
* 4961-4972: -0.3 angstrom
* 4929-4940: 0.2 angstrom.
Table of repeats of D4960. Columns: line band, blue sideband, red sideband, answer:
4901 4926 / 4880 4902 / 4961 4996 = 0.6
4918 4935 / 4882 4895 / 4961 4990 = 0.4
